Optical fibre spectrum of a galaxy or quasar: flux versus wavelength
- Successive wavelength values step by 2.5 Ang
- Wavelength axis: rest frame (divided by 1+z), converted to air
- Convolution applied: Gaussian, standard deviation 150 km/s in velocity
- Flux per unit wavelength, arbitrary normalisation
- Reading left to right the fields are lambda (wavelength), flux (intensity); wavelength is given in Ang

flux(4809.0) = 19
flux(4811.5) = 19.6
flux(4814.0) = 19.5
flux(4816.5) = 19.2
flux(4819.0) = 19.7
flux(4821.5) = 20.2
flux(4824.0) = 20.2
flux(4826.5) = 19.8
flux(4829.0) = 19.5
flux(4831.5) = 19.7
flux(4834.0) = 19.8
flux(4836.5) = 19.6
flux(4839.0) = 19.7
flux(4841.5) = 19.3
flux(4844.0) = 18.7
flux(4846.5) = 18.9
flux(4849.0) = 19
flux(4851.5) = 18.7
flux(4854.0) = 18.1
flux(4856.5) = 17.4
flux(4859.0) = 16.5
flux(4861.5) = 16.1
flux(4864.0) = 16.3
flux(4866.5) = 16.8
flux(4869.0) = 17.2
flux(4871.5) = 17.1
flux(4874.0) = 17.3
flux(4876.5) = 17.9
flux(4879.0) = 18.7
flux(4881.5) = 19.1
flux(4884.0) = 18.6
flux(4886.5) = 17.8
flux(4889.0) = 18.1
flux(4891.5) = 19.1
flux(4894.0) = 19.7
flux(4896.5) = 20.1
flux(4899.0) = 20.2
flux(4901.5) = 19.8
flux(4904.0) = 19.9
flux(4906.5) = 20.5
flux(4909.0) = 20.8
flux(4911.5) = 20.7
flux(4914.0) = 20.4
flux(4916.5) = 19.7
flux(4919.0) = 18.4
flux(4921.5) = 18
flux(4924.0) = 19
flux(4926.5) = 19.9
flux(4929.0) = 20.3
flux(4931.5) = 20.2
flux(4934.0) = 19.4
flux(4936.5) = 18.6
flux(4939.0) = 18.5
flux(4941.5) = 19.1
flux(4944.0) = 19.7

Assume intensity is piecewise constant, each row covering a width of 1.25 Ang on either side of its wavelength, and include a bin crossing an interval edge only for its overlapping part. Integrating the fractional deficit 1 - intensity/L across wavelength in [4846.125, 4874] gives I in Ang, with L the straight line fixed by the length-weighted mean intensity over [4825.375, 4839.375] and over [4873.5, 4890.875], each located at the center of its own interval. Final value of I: 2.2 Ang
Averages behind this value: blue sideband 19.7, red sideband 18.3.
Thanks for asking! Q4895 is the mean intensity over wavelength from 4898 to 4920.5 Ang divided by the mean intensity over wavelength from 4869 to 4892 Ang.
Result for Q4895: 1.11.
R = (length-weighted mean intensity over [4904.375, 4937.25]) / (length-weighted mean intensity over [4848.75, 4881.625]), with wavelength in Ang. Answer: 1.1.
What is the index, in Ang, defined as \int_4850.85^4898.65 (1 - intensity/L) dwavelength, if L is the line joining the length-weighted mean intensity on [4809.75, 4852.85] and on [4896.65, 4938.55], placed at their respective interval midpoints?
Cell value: 4.0 Ang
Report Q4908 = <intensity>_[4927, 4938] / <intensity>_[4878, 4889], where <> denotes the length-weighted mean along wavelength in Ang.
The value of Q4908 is 1.06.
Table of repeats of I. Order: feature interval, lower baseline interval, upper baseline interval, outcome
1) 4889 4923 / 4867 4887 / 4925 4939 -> -1.7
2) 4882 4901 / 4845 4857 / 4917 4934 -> -0.2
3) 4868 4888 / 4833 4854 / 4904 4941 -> 1.4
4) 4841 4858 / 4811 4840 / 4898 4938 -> 1.0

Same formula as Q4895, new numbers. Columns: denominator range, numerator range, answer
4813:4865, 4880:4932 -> 1.04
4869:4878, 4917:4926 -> 1.07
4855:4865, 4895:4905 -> 1.20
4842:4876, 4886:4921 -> 1.12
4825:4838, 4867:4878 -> 0.88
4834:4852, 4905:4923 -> 1.03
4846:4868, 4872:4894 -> 1.05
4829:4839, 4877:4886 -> 0.95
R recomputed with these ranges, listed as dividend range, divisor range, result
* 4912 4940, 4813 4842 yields 0.98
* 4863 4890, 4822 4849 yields 0.91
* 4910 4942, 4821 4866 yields 1.04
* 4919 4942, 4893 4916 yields 0.95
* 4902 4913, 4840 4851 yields 1.08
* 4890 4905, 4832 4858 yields 1.04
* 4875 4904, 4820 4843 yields 0.96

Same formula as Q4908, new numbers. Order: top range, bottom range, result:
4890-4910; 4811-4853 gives 1.03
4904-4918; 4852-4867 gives 1.20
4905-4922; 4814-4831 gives 1.01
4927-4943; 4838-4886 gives 1.08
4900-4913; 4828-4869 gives 1.11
